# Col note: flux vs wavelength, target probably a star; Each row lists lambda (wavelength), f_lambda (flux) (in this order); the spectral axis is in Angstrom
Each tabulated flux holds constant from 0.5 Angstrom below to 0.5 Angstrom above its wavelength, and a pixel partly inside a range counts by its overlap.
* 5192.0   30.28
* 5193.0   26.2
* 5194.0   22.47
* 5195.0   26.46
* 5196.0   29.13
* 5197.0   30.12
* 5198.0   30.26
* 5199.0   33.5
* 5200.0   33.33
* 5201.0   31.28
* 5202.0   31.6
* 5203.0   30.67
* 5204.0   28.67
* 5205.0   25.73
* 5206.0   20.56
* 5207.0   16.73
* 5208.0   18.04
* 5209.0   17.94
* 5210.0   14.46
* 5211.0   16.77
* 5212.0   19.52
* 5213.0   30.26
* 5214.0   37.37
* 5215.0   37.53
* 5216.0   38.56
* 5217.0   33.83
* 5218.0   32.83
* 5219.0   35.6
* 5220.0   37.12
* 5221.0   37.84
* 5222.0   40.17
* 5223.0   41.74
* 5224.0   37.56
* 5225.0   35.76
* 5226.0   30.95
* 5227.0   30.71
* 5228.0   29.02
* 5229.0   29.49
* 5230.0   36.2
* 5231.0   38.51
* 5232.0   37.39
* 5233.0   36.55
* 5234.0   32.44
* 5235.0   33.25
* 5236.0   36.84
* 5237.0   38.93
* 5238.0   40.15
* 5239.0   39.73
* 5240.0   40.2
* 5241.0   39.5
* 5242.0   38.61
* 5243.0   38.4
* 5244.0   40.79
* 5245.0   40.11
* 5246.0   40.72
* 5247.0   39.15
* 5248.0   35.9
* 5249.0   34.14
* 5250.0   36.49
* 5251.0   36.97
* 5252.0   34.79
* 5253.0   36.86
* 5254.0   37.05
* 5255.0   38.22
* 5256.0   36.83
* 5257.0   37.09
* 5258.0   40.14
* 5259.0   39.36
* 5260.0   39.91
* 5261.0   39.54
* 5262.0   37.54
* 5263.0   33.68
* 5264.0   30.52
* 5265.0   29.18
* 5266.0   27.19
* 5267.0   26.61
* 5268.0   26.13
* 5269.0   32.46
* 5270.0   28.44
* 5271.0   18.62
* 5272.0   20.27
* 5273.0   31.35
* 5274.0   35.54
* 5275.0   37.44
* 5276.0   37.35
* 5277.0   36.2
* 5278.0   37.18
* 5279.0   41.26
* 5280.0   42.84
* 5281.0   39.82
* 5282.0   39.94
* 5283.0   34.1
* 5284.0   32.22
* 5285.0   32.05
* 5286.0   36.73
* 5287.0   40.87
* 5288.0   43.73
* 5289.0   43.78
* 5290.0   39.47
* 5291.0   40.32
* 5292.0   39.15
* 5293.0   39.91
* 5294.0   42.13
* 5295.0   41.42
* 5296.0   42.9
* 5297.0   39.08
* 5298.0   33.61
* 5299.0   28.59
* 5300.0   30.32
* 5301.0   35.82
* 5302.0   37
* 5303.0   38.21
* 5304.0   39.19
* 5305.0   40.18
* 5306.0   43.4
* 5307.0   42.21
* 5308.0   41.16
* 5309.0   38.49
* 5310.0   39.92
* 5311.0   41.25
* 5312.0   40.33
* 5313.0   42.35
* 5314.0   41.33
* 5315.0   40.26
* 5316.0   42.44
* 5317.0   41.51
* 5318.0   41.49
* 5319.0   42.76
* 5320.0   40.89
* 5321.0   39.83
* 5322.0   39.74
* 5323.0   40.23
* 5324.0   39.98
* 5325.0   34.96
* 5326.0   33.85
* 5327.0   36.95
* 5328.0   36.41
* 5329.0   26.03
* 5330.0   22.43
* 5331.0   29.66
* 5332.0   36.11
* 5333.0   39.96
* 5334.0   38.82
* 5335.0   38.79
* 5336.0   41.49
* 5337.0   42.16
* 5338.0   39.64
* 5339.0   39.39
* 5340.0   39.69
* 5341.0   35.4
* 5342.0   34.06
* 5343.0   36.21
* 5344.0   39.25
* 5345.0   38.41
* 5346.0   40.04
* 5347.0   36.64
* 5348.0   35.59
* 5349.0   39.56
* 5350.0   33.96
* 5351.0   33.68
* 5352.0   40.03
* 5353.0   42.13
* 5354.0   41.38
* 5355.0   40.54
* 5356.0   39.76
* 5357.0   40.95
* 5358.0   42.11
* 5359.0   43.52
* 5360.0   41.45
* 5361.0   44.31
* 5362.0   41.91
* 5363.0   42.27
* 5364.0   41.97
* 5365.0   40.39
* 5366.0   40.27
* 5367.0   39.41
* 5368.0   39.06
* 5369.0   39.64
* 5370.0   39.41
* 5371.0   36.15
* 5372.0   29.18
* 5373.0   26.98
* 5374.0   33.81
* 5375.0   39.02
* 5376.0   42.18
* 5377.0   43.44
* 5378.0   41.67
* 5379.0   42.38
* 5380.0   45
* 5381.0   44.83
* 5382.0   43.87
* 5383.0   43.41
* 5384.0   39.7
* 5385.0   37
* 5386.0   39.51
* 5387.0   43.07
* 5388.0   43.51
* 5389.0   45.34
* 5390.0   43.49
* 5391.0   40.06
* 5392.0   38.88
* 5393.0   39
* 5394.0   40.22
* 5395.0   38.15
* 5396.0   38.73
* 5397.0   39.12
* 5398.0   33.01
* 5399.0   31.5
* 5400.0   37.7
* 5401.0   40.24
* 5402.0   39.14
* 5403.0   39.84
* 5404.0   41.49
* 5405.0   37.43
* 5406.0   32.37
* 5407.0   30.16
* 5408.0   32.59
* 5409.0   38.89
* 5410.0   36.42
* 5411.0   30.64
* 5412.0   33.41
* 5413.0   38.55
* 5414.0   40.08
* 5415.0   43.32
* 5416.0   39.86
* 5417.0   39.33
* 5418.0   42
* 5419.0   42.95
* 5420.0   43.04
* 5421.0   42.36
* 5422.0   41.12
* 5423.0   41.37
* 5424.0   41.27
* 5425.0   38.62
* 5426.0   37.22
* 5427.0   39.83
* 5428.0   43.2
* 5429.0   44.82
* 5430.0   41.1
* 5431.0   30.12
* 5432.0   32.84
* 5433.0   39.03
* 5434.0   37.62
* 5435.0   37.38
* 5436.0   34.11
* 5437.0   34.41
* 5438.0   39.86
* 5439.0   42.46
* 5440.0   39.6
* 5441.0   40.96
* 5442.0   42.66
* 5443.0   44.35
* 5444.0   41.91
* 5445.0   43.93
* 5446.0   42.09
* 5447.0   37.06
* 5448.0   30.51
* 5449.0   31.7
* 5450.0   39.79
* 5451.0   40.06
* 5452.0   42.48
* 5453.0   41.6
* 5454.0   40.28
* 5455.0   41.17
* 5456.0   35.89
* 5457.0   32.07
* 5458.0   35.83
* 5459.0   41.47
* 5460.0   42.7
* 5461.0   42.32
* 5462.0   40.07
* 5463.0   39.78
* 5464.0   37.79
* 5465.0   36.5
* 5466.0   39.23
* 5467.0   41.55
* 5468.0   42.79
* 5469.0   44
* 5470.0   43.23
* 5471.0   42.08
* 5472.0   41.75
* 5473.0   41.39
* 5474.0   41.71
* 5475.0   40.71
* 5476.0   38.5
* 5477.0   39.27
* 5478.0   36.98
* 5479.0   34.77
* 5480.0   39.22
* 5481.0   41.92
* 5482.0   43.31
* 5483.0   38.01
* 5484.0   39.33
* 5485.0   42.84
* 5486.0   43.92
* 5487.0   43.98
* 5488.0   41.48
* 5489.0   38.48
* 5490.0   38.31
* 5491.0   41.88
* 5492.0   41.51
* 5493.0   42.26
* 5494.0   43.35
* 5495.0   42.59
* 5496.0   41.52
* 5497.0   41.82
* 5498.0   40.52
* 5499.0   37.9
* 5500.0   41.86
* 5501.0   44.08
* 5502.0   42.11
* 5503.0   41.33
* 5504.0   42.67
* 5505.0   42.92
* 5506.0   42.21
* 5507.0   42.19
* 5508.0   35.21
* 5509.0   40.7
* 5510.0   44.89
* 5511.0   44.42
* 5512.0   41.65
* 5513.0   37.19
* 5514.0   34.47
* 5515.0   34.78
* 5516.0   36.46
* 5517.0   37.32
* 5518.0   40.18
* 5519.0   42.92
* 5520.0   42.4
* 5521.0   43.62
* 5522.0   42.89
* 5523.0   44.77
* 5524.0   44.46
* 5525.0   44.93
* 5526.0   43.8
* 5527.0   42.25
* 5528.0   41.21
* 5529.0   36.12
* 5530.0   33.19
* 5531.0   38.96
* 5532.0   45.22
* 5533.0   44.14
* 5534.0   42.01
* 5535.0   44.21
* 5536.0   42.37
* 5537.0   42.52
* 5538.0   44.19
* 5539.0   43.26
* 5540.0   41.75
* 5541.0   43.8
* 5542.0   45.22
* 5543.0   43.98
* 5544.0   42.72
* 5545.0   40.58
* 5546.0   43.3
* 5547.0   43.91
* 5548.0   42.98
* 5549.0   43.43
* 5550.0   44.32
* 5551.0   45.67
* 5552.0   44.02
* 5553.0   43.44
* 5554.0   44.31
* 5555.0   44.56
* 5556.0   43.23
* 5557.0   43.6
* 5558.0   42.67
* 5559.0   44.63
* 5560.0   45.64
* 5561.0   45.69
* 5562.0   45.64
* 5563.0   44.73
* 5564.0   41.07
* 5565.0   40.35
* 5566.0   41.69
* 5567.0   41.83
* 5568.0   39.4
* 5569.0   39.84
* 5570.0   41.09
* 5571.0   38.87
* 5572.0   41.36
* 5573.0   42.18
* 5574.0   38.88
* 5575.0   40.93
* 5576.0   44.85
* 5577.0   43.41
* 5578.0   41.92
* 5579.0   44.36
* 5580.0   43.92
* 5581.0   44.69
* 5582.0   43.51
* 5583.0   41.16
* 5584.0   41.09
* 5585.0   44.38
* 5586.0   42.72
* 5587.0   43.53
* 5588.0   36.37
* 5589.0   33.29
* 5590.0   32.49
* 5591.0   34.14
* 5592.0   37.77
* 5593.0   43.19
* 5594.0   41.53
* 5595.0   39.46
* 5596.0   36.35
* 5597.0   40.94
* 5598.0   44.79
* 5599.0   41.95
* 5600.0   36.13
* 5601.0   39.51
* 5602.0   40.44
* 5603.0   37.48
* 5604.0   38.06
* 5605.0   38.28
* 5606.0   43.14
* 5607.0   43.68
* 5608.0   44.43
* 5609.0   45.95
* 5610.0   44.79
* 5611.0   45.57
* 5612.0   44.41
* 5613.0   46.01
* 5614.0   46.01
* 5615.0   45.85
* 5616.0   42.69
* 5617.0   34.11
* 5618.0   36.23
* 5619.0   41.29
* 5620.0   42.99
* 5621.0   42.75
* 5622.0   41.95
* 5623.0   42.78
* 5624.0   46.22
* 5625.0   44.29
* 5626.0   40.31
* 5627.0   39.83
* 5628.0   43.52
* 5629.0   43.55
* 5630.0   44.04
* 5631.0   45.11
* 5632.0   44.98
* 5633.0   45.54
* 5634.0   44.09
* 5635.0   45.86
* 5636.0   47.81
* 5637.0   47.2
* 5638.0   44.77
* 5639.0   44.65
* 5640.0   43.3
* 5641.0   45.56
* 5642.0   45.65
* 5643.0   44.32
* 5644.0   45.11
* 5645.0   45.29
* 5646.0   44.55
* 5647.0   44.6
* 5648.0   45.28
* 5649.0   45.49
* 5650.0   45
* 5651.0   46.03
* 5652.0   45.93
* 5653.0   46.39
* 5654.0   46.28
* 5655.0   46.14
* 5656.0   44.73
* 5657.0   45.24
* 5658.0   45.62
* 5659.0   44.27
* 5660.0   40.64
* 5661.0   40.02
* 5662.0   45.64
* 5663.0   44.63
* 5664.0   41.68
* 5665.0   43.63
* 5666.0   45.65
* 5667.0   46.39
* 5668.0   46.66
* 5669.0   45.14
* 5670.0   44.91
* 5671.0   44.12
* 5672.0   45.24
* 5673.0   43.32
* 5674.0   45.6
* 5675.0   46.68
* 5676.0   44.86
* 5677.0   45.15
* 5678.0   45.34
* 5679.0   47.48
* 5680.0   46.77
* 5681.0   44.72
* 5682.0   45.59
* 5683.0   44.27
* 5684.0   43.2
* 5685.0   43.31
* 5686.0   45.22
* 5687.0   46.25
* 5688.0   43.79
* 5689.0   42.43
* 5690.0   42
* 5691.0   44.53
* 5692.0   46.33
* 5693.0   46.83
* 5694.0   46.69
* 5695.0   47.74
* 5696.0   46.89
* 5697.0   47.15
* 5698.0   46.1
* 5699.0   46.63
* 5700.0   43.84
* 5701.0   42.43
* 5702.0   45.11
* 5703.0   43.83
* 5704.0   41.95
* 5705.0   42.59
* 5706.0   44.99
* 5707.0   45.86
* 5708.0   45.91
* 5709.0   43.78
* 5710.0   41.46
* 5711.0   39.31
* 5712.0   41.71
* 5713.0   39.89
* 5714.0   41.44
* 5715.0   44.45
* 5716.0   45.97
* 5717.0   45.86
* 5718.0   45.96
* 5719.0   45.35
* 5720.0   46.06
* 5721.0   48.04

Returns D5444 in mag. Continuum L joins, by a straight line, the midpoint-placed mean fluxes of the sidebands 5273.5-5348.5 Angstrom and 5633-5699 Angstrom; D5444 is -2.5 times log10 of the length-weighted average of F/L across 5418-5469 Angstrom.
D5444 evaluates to 0.03 mag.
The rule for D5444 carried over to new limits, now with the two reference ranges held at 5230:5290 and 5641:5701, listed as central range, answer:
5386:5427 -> 0.01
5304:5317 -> -0.11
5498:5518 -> 0.03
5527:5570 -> -0.01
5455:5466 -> 0.05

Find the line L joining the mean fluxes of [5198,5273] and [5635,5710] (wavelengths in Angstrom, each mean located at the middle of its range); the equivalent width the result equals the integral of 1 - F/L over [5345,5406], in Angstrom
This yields -4.3 Angstrom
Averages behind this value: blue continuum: 33.2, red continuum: 45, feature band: 39.6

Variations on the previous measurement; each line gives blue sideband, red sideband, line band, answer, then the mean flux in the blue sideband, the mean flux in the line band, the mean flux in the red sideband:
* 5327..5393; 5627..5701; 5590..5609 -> 1.6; 39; 40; 45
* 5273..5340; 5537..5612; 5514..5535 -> 0.2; 38.4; 41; 42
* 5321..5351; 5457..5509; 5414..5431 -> -0.8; 36.7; 41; 40.8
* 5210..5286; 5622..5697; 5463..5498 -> -0.2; 35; 40.8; 44.8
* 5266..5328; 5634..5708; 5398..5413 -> 1.4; 37.4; 35.8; 45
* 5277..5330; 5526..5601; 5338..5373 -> 0.4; 38.7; 38.9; 41.9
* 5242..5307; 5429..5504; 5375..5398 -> -1.6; 36.4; 41.2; 40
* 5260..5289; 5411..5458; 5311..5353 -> -2.3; 34.2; 38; 39.2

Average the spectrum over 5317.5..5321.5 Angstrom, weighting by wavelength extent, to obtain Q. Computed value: 41.2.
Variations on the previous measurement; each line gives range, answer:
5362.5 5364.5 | 42.1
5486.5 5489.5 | 41.3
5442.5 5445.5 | 43.4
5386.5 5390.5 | 43.9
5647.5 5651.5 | 45.5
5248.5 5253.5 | 35.9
